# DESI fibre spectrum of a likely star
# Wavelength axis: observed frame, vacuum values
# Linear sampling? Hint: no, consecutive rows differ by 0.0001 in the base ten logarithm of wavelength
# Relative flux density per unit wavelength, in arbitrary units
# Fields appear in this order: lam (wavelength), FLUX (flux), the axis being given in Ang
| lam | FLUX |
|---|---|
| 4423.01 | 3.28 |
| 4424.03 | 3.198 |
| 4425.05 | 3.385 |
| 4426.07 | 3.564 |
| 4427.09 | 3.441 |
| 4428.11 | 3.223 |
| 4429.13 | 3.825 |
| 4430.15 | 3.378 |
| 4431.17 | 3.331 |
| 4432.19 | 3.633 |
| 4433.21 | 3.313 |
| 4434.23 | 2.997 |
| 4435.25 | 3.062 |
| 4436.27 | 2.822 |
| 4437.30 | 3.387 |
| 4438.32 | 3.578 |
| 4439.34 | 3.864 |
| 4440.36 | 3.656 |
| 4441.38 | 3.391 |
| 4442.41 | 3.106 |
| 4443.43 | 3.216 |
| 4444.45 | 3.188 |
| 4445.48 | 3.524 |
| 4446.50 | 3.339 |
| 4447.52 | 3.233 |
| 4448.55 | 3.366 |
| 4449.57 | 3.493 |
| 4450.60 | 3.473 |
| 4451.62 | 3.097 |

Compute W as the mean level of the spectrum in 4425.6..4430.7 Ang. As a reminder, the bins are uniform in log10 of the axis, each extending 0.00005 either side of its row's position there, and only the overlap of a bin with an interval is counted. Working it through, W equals 3.48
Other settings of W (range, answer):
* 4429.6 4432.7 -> 3.45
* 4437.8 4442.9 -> 3.52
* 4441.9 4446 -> 3.26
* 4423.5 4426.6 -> 3.38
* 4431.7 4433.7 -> 3.47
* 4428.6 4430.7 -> 3.59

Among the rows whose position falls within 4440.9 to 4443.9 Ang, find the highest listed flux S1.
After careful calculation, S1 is 3.391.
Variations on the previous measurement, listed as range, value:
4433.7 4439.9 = 3.864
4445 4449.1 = 3.524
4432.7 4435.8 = 3.313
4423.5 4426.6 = 3.564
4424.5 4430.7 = 3.825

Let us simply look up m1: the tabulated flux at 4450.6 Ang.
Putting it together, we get 3.473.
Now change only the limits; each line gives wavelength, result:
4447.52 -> 3.233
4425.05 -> 3.385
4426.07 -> 3.564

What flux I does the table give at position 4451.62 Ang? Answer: 3.097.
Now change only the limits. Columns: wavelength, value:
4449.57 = 3.493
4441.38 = 3.391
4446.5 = 3.339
